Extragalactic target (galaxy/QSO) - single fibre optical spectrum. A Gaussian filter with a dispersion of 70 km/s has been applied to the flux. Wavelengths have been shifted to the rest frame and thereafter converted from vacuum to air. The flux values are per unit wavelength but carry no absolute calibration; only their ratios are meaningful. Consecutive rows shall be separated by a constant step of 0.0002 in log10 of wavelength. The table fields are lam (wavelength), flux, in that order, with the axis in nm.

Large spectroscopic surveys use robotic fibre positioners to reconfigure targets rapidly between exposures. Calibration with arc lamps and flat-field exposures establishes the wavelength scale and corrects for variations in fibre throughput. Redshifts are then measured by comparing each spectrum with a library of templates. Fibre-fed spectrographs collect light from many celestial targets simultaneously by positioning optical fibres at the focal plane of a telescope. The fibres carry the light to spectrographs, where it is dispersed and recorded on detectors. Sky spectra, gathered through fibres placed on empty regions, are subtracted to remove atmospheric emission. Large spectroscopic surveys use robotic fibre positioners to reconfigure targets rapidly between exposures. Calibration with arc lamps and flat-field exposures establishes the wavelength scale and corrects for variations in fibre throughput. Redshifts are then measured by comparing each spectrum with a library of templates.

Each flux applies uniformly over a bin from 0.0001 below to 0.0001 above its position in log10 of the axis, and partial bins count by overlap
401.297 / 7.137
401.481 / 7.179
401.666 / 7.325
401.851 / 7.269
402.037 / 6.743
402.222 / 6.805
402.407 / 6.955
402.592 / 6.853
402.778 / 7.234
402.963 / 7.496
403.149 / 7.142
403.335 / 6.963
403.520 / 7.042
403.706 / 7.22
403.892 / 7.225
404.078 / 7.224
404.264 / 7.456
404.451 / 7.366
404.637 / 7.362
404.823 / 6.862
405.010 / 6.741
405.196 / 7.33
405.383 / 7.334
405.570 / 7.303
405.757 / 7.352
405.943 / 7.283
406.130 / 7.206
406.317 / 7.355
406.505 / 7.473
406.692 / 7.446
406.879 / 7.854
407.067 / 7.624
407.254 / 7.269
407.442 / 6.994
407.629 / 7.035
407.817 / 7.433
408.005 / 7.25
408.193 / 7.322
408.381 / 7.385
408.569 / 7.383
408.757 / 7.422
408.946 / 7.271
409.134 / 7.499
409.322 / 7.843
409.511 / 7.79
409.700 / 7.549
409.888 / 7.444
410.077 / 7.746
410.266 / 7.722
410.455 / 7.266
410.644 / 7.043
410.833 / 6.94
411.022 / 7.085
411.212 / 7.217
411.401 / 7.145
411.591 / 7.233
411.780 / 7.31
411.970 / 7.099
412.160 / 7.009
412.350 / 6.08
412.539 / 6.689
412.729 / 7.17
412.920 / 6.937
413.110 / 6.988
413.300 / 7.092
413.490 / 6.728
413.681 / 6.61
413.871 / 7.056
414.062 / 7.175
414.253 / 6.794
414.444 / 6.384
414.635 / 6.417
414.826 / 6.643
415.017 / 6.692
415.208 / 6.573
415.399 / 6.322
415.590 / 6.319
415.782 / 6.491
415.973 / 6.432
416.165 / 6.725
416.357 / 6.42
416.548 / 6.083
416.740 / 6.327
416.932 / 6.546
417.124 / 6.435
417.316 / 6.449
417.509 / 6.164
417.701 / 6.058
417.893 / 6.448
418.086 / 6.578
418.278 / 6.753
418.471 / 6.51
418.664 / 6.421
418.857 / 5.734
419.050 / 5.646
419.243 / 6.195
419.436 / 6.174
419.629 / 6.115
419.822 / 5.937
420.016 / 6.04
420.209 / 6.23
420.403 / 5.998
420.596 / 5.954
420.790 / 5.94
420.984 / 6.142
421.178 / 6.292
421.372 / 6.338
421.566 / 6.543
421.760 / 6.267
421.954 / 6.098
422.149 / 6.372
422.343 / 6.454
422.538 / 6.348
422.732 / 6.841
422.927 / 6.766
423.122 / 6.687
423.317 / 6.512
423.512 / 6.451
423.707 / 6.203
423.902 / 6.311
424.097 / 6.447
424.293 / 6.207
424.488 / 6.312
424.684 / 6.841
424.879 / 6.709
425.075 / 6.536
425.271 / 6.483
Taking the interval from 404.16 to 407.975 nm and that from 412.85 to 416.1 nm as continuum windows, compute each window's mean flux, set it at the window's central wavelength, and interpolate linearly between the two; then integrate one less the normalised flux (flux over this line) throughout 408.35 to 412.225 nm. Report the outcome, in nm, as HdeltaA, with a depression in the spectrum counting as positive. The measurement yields -0.20 nm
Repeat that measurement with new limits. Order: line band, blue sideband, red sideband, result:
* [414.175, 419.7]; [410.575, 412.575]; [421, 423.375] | 0.28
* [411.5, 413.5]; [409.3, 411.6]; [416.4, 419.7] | 0.04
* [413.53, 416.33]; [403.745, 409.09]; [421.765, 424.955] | 0.11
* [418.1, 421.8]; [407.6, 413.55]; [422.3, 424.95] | 0.29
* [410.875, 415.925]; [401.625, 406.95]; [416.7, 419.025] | -0.14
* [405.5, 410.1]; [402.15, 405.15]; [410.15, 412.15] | -0.16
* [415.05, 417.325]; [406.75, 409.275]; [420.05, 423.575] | 0.11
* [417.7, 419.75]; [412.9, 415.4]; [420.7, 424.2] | 0.10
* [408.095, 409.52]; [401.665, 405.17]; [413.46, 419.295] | -0.13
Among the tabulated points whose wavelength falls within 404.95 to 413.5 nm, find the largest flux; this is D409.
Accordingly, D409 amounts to 7.854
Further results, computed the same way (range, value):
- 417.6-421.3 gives 6.753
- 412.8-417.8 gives 7.175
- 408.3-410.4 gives 7.843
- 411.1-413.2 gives 7.31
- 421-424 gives 6.841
